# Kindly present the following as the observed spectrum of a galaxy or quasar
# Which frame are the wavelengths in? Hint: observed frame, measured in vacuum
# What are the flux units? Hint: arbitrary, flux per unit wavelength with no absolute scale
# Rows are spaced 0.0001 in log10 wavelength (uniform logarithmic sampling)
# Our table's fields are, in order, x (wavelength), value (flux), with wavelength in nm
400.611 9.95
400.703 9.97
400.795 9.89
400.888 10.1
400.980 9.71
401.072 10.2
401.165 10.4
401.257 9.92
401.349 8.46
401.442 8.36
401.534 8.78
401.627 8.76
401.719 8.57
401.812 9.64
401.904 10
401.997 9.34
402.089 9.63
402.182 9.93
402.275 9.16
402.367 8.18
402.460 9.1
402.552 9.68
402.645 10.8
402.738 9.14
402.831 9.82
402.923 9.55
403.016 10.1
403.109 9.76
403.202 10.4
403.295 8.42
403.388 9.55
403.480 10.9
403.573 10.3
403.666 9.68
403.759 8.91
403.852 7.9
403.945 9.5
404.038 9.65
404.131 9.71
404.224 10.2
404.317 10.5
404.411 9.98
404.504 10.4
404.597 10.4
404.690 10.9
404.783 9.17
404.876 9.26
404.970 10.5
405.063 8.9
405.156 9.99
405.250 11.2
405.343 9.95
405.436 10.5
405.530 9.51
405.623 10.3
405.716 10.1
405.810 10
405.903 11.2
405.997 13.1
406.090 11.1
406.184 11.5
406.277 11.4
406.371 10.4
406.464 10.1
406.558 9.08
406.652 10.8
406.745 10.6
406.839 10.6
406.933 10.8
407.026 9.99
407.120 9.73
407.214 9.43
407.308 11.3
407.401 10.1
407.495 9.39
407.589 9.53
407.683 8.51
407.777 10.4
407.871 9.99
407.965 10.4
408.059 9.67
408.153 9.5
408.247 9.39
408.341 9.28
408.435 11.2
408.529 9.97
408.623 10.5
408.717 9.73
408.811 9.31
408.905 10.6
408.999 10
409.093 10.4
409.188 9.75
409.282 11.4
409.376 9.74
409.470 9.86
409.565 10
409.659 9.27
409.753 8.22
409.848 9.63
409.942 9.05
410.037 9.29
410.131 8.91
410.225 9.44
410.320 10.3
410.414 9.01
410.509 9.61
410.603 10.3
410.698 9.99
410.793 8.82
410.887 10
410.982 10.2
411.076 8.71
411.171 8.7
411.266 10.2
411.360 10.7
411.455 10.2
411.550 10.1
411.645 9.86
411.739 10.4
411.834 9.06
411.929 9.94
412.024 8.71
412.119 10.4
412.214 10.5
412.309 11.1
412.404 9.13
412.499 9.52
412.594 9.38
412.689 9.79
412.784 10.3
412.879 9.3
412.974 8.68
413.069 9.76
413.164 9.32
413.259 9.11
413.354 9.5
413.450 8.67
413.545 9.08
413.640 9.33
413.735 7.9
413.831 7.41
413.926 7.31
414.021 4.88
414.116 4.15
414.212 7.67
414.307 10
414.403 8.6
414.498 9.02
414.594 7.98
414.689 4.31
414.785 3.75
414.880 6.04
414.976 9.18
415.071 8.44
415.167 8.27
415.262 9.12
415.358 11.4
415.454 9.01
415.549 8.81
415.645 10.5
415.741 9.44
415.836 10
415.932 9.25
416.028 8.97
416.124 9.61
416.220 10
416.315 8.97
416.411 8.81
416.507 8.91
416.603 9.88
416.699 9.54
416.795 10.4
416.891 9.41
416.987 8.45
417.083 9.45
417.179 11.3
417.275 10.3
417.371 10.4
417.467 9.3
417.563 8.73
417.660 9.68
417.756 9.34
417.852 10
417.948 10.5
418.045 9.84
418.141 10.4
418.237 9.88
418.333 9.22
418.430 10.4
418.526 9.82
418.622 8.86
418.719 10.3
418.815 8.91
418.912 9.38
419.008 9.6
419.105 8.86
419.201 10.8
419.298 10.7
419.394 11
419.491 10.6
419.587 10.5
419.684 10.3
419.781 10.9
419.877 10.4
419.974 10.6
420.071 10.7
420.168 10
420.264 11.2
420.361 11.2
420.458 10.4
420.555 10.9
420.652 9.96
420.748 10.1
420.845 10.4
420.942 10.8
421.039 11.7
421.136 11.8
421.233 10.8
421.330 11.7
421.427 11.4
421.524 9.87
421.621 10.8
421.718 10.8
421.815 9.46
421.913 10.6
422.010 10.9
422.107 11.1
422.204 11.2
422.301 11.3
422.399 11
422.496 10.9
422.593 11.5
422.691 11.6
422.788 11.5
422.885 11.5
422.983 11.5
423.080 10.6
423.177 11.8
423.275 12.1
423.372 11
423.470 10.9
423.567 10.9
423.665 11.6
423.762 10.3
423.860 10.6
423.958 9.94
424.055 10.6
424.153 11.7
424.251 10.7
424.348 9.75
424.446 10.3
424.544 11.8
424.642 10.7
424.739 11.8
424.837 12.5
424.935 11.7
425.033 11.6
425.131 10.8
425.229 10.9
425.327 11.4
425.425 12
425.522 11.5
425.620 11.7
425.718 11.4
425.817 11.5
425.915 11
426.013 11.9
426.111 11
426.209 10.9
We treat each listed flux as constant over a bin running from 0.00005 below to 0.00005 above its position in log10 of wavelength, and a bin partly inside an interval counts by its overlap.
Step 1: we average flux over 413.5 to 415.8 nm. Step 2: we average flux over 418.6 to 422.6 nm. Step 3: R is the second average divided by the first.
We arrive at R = 1.3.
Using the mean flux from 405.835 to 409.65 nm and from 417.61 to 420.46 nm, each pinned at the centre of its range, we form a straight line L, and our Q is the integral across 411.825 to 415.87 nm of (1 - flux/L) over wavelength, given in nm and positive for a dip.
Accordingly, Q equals 0.60 nm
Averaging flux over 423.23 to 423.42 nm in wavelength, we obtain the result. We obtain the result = 11.6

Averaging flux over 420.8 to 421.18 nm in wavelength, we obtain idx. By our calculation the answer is 11.2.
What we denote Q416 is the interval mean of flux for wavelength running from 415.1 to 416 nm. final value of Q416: 9.5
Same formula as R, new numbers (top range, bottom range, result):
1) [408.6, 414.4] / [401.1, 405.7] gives 0.97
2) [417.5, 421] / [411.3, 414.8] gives 1.15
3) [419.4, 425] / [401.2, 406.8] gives 1.11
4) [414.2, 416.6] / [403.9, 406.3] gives 0.84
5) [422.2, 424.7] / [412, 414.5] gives 1.25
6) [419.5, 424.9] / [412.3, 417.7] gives 1.23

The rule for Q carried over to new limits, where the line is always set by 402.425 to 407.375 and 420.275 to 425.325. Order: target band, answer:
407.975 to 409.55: 0.04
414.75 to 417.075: 0.35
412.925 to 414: 0.19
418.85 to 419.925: 0.06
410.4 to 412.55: 0.13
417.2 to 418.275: 0.09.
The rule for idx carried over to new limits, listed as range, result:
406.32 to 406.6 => 9.89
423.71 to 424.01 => 10.3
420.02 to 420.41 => 10.8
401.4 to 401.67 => 8.63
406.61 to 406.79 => 10.7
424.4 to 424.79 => 11.2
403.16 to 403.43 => 9.43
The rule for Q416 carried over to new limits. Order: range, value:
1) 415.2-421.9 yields 10.1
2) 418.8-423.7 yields 10.8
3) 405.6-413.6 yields 9.91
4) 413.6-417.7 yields 8.69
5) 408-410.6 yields 9.76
